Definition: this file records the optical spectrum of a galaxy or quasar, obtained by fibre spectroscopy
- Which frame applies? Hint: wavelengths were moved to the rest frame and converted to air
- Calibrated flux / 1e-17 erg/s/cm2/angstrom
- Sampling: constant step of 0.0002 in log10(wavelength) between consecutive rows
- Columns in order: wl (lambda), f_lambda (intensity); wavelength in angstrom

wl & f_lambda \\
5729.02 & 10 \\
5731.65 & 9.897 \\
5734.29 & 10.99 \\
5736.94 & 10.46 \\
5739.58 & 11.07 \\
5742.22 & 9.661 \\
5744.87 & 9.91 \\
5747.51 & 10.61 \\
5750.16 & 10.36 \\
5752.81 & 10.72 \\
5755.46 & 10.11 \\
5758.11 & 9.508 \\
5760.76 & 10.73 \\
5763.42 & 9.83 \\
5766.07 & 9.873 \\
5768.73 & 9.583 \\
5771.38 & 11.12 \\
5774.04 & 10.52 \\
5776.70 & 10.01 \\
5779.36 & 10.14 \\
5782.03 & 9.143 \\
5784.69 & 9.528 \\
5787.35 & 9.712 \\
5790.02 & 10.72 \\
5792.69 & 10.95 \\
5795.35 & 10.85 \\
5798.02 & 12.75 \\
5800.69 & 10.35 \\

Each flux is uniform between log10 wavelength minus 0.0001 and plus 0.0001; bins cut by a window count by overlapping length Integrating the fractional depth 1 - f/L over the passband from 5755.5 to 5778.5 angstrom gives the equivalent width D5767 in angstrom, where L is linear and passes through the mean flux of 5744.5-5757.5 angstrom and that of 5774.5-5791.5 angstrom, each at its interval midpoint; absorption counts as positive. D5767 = -0.1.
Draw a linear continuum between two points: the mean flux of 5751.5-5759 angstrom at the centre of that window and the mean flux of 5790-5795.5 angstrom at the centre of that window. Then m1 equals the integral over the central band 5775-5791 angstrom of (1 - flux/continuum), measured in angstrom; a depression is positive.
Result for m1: 1.2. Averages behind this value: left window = 10.1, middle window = 9.87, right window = 10.9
